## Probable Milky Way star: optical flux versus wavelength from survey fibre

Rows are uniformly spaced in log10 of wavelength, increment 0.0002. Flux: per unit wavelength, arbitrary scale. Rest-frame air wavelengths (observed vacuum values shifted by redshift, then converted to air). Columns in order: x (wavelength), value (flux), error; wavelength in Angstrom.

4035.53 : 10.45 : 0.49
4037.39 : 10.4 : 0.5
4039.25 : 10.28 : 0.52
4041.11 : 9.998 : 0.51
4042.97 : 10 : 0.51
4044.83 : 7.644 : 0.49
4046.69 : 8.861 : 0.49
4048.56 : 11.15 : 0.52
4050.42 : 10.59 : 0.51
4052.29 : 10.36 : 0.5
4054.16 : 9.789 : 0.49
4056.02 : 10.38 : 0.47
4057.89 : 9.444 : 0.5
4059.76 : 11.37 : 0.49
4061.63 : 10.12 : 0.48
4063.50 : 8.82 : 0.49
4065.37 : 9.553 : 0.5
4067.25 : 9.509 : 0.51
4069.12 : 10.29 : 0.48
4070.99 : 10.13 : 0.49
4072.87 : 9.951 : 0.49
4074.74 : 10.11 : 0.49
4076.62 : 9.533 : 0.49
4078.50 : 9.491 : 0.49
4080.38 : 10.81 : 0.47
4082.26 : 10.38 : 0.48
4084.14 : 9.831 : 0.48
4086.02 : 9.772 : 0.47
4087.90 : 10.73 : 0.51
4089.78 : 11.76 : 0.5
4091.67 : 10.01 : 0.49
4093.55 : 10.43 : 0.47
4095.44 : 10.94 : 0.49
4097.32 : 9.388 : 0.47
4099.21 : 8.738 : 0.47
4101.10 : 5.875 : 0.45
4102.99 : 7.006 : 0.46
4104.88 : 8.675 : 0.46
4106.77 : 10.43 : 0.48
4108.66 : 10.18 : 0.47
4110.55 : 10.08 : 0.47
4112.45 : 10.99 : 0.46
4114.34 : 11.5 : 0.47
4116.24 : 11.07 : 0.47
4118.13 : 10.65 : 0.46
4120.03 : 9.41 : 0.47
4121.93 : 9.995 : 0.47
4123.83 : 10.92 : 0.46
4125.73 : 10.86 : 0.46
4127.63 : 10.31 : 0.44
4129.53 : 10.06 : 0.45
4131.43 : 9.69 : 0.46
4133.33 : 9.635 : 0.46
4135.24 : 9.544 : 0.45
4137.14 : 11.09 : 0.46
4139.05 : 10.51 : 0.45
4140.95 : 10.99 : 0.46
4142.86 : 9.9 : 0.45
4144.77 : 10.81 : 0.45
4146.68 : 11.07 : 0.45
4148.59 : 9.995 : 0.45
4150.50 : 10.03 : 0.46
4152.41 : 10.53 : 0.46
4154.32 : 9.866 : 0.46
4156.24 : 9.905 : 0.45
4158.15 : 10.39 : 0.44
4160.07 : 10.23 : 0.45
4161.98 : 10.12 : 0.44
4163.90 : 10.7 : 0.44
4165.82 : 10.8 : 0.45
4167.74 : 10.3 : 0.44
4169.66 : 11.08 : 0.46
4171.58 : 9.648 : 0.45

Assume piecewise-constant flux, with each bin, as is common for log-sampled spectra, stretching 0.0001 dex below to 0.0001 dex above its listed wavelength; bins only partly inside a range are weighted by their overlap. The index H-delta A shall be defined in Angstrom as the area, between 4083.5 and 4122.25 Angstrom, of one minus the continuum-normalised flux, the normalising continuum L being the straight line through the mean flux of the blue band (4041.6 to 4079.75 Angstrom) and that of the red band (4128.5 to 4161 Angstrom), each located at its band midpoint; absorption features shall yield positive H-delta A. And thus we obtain 0.7 Angstrom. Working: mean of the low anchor 9.86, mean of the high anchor 10.3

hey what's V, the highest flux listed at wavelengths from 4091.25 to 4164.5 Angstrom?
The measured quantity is 11.5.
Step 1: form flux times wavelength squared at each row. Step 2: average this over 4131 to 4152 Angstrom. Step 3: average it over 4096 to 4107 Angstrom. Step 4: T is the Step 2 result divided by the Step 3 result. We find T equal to 1.3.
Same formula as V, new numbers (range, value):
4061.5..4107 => 11.76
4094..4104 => 10.94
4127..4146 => 11.09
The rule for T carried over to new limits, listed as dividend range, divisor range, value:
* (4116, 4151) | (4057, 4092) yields 1.05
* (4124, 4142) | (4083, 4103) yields 1.09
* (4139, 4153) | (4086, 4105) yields 1.14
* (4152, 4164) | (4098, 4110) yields 1.22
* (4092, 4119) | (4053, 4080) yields 1.00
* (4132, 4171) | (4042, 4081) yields 1.09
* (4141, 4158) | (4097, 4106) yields 1.34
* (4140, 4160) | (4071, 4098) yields 1.04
